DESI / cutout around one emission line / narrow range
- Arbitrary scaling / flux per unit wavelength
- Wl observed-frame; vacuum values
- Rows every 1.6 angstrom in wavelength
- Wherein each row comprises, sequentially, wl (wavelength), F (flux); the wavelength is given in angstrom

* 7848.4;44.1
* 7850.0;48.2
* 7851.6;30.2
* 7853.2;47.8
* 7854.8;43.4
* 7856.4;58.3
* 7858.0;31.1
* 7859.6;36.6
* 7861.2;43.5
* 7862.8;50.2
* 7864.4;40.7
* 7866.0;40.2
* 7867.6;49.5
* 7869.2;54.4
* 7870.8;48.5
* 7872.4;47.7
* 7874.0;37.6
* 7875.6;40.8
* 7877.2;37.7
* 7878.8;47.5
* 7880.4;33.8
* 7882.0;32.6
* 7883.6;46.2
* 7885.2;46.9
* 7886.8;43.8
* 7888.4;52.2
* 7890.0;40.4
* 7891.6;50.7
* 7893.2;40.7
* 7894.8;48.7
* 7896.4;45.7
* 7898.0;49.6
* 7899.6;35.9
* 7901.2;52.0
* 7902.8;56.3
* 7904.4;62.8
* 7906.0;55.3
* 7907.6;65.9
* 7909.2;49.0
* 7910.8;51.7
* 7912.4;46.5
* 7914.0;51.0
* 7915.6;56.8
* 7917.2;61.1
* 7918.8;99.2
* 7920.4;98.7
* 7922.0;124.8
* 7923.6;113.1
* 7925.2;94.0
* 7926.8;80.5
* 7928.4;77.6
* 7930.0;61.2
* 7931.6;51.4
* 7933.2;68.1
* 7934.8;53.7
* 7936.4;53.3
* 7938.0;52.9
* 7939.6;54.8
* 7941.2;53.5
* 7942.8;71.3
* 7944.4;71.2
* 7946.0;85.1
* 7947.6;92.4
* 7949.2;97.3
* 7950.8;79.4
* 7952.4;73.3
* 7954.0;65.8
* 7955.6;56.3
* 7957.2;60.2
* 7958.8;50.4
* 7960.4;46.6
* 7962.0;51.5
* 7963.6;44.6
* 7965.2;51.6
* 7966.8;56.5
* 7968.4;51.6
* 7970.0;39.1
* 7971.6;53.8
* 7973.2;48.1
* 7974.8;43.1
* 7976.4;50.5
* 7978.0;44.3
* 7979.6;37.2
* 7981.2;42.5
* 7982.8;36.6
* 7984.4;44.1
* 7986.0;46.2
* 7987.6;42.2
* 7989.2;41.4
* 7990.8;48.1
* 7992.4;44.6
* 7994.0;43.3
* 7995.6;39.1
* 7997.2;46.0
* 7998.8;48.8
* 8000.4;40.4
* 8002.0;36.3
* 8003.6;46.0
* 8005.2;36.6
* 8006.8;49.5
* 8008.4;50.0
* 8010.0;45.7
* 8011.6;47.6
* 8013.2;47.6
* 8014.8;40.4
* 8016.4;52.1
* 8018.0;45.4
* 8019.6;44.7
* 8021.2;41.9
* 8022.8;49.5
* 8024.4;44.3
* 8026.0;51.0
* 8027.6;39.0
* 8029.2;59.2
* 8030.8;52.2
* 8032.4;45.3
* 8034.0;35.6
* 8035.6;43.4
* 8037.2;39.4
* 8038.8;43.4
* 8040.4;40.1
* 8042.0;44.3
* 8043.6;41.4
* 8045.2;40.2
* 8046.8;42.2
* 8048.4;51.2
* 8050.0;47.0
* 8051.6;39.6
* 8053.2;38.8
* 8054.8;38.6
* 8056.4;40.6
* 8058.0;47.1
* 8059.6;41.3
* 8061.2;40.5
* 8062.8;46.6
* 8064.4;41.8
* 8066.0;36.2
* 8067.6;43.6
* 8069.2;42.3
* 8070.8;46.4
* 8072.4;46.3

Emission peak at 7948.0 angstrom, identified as [N II] 6583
